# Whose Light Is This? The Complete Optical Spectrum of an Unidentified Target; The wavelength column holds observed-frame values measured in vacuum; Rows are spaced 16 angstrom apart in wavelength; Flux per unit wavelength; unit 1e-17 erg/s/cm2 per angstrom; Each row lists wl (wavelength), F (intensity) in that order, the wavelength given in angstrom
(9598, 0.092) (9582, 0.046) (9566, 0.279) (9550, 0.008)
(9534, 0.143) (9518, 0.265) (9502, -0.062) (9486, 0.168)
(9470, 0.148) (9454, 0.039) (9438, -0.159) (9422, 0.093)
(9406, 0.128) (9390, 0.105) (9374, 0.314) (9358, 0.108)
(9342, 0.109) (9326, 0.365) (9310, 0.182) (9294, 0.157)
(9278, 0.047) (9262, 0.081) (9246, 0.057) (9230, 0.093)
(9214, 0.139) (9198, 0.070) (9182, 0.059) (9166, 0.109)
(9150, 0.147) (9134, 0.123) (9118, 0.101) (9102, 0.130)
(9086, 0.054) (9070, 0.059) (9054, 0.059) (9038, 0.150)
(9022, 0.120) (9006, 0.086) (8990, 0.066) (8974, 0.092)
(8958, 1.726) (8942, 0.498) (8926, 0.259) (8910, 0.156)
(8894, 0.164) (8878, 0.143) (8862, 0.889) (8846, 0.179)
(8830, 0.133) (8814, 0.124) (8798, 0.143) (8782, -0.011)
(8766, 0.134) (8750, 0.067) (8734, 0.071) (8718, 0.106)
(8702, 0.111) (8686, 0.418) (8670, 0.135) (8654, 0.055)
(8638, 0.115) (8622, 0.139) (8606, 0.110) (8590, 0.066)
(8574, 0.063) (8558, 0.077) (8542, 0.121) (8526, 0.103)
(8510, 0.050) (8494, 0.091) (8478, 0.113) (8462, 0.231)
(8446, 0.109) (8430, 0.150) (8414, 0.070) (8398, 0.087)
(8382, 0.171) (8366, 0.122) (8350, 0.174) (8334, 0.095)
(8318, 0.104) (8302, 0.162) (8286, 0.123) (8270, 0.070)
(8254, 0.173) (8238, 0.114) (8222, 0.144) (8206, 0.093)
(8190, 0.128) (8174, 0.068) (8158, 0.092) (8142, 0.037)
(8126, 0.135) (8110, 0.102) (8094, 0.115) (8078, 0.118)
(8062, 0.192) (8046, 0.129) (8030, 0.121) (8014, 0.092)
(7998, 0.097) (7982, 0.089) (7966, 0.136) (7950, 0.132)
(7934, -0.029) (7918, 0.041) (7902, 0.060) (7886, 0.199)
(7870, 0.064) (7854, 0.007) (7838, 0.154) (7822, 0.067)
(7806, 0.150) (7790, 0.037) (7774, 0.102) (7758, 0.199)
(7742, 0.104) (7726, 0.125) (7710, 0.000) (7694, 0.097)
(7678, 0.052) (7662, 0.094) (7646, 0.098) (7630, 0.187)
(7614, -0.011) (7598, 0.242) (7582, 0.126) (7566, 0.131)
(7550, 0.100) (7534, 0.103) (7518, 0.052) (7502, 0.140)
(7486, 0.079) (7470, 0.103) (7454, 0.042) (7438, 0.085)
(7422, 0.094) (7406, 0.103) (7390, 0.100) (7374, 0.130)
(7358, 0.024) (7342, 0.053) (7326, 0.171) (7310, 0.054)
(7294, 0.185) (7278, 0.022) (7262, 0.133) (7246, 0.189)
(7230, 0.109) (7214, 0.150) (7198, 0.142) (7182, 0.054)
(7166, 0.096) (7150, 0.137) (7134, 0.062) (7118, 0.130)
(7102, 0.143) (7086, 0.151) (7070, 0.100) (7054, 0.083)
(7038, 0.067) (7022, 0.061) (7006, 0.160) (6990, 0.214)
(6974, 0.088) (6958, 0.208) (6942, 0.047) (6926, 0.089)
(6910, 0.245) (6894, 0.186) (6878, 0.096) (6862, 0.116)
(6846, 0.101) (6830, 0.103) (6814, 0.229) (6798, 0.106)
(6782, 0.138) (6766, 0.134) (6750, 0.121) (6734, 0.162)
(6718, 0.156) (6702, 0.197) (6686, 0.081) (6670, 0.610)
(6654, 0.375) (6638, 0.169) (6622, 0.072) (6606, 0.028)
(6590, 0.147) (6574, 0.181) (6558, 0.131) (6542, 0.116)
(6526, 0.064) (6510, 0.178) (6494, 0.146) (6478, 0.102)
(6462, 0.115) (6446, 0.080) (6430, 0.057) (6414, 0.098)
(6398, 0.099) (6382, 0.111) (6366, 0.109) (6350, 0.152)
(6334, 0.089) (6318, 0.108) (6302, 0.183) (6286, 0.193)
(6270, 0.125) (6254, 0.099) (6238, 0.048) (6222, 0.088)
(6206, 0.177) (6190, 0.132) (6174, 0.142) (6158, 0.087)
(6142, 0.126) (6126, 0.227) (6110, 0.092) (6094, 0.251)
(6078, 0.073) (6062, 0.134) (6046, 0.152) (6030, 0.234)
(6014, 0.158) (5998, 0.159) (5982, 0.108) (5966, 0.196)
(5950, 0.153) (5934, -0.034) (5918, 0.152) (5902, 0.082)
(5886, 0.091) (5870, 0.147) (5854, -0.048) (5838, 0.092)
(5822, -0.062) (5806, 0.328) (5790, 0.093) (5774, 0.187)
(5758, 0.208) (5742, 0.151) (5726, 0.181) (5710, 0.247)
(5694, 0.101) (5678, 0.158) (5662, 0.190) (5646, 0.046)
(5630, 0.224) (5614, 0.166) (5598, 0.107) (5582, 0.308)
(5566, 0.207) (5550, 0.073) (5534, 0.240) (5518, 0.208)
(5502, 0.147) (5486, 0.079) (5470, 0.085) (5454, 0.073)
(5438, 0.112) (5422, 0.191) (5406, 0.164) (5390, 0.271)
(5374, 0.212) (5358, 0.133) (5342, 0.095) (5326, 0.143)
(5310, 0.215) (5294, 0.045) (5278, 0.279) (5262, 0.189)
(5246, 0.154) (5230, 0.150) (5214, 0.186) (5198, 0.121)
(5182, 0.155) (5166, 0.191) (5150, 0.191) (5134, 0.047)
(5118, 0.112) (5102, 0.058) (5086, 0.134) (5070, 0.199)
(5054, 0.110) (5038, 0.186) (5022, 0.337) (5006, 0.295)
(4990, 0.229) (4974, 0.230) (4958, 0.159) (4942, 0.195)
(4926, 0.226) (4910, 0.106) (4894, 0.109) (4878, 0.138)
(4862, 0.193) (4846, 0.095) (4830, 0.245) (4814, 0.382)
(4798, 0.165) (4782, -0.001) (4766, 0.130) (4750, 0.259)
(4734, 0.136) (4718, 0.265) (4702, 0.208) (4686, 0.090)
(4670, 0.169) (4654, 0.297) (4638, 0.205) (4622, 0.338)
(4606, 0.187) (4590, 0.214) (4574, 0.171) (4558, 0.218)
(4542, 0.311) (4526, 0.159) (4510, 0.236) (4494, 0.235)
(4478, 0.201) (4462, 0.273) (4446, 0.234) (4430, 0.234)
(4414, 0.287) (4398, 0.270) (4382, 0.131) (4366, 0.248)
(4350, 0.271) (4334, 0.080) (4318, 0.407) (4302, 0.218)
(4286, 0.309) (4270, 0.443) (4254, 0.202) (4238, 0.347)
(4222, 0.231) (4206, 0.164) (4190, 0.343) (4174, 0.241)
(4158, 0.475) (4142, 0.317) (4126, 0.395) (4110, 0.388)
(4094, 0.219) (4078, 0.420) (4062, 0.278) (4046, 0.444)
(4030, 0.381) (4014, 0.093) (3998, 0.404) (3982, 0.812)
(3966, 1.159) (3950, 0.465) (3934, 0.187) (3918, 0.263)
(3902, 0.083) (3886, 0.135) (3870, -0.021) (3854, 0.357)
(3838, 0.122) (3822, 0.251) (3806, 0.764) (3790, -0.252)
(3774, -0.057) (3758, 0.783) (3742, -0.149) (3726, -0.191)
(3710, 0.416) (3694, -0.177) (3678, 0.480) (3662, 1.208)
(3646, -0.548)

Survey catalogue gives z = 0.79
